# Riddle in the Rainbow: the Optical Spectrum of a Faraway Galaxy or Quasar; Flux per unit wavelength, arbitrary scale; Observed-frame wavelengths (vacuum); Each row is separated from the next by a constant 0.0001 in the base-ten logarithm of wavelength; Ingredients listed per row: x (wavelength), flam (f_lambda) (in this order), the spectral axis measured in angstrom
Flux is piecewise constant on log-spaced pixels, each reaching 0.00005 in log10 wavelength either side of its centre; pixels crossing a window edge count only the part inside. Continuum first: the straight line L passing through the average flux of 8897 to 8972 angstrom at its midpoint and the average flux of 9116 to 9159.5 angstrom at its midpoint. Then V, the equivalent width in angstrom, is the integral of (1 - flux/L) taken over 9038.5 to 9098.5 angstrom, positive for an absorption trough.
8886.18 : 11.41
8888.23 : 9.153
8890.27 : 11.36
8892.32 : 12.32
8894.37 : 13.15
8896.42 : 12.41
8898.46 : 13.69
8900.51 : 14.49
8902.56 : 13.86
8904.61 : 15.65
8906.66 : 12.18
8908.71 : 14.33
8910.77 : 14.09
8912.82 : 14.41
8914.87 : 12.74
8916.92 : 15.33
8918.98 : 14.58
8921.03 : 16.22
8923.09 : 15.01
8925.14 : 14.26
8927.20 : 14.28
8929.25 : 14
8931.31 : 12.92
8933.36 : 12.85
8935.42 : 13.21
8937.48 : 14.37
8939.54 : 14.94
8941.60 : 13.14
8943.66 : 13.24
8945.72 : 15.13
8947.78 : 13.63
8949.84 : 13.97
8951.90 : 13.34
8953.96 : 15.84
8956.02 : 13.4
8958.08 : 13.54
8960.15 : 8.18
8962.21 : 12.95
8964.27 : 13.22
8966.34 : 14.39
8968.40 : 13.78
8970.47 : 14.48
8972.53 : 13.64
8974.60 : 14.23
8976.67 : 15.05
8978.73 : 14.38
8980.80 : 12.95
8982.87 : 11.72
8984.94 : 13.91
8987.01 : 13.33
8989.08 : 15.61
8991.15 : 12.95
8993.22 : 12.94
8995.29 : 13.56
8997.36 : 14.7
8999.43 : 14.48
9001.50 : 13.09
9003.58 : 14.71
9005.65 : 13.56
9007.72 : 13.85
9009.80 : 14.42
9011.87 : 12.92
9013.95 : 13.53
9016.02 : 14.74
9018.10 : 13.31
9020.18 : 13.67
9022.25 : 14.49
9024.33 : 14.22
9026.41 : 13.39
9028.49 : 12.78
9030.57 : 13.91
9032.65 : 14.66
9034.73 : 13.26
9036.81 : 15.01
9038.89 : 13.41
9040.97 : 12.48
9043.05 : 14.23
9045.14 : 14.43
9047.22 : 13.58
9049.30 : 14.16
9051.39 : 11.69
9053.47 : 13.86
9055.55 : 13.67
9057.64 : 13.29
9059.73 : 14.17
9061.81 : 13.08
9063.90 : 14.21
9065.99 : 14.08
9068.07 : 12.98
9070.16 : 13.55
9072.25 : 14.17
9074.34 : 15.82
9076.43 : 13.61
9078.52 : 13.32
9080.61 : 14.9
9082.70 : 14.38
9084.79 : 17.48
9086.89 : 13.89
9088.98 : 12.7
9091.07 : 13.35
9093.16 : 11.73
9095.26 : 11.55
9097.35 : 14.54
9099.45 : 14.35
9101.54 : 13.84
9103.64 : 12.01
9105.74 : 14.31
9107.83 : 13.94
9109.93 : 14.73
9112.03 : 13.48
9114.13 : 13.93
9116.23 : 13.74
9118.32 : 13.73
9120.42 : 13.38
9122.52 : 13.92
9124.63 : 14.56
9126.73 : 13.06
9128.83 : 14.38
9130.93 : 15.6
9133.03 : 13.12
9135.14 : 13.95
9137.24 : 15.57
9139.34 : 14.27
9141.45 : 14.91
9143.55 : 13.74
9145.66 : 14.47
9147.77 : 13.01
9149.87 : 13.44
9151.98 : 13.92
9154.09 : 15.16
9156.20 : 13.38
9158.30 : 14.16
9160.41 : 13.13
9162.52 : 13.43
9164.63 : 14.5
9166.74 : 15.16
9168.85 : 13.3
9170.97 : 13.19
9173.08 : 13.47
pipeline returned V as 1.1 angstrom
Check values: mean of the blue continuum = 13.9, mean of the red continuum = 14.1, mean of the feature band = 13.7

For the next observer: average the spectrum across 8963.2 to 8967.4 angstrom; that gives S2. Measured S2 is 13.8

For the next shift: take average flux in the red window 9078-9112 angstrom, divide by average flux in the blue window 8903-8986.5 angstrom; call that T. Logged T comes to 1.00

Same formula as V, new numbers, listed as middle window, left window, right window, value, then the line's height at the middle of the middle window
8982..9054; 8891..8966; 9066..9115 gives 0.4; 13.8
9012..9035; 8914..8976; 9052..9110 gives 0.0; 13.8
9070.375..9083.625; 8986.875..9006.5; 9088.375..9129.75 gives -0.6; 13.7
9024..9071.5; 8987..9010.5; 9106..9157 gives 1.2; 14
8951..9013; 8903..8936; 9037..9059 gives 0.9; 13.8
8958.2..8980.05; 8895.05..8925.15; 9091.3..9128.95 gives 0.9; 14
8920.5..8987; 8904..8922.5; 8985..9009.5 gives 2.0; 14.1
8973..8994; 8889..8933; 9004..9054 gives 0.1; 13.8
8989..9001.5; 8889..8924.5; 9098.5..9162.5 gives 0.0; 13.9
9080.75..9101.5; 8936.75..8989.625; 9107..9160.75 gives 0.2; 13.9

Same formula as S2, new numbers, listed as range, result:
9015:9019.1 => 14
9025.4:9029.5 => 13.1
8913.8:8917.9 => 14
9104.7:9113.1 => 14.1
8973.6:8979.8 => 14.6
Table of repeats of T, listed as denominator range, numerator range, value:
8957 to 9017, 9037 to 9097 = 1.01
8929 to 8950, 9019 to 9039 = 1.01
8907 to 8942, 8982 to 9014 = 0.97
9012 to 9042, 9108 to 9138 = 1.02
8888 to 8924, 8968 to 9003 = 1.01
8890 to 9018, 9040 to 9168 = 1.01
